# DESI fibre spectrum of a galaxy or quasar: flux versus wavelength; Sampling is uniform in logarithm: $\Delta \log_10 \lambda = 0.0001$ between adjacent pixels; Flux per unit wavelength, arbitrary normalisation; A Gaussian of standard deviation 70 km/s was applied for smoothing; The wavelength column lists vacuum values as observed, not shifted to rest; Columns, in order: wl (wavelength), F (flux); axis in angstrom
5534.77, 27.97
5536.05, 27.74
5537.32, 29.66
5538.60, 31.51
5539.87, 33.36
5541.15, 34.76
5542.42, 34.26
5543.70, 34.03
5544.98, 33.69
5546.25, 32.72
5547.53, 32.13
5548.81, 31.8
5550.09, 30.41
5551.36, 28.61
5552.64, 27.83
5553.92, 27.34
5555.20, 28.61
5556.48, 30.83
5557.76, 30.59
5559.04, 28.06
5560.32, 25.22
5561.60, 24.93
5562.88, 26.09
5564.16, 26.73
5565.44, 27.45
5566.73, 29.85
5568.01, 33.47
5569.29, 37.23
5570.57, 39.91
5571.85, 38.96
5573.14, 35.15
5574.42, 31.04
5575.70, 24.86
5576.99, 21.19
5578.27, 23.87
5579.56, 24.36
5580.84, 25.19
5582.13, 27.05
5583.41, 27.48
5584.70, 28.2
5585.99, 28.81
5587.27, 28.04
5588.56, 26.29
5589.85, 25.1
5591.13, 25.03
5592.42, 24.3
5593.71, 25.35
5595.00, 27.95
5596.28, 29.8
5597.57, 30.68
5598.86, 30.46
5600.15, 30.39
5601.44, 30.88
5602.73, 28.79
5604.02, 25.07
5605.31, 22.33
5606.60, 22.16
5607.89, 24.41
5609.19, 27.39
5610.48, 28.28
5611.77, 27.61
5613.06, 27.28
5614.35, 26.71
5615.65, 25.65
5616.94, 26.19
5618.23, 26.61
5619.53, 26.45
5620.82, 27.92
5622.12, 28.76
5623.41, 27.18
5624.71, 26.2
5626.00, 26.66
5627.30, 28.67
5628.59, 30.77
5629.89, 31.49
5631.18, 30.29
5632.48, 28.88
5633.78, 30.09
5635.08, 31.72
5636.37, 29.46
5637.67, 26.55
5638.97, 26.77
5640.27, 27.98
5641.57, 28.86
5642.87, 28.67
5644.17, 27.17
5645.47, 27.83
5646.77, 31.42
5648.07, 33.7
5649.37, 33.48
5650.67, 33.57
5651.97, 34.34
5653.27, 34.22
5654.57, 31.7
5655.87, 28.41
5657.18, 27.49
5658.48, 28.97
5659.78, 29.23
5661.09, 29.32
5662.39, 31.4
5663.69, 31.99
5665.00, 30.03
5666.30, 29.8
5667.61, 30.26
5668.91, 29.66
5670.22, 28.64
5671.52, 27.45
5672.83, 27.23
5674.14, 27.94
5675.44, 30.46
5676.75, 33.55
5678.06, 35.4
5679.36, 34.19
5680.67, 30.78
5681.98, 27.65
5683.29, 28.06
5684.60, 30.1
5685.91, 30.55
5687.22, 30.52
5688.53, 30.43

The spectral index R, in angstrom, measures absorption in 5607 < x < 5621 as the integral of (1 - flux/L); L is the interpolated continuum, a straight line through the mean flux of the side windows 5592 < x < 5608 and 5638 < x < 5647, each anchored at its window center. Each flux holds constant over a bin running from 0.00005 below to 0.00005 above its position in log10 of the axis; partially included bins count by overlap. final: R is 0.5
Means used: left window 27.3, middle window 26.7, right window 28.2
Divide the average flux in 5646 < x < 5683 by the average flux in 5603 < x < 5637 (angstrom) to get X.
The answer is 1.1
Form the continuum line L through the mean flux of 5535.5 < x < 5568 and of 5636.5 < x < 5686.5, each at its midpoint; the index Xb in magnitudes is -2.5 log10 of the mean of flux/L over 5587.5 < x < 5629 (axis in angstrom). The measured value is 0.113 mag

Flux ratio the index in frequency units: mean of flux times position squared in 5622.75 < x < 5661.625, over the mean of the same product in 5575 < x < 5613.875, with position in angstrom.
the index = 1.13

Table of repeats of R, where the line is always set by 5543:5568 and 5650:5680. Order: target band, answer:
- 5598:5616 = 1.8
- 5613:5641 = 2.0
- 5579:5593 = 1.6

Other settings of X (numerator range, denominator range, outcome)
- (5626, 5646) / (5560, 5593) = 1.02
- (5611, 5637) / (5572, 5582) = 1.04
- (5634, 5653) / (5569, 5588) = 1.03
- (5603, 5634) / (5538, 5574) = 0.87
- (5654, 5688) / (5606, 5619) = 1.14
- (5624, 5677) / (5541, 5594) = 1.02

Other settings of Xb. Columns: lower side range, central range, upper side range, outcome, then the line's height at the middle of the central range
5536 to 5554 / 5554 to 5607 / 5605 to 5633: 0.05 mag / 29.5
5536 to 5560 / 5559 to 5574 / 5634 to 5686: -0.01 mag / 30.8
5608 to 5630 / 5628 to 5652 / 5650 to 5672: -0.04 mag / 28.9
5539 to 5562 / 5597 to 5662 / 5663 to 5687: 0.06 mag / 30.3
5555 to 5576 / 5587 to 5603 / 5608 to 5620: 0.01 mag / 28.3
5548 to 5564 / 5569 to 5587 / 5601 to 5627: -0.06 mag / 27.7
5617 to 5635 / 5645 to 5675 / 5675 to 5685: 0.00 mag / 30.3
